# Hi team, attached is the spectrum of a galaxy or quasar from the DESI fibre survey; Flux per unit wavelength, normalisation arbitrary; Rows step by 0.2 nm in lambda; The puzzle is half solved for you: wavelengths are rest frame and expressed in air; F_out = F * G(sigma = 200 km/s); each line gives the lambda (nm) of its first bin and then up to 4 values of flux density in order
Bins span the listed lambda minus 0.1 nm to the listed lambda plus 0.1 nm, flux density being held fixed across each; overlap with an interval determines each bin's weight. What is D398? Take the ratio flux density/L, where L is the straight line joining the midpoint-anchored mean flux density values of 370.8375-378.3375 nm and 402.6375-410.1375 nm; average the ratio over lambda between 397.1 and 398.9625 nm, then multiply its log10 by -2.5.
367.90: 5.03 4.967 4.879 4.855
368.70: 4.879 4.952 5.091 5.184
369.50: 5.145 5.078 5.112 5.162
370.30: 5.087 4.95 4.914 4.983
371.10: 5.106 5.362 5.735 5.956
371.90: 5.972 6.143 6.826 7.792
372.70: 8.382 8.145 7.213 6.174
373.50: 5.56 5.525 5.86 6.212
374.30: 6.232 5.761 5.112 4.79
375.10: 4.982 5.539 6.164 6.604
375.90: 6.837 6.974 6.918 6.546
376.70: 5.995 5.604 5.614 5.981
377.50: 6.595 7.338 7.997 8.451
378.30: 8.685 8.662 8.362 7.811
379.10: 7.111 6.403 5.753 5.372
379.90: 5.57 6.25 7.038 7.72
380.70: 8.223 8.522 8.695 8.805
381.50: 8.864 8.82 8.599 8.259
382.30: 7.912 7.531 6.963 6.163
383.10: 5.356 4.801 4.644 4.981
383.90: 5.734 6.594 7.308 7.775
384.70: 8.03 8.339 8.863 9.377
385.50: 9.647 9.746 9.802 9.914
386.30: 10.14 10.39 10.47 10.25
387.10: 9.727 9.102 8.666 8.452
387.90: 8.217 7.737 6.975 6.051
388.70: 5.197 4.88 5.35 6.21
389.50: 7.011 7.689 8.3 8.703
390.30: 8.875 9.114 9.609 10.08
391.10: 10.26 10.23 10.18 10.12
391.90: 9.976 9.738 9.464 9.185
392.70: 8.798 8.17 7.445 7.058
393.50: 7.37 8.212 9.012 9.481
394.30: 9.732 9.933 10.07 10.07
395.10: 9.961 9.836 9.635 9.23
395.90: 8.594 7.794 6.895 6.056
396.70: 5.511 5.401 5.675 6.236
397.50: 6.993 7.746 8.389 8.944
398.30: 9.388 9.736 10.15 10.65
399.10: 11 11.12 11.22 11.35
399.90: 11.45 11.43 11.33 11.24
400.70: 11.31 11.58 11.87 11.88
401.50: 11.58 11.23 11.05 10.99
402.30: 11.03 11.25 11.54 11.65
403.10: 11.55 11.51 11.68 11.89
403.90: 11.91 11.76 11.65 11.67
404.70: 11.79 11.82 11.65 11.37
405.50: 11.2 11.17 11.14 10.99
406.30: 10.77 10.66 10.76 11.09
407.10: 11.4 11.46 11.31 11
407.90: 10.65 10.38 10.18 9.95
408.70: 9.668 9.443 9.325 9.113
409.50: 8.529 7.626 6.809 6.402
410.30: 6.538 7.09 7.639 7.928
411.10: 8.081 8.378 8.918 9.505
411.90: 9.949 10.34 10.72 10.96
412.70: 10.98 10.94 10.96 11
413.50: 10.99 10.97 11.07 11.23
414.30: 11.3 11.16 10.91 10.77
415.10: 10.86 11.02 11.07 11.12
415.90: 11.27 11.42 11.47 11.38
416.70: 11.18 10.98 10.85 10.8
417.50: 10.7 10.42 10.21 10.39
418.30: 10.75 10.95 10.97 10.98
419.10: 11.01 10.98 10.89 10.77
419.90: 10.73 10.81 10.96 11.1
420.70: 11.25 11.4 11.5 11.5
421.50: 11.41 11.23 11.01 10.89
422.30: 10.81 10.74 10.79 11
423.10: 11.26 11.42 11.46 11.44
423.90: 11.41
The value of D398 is 0.13 mag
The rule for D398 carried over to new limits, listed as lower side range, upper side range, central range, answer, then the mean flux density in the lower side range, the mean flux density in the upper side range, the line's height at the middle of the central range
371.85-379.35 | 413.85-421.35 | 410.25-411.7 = 0.28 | 6.66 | 11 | 10.3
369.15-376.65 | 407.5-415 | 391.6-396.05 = -0.15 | 5.94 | 9.68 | 7.98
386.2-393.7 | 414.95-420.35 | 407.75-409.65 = 0.05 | 8.51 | 10.9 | 10.1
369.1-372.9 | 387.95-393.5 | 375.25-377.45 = 0.03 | 5.76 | 8.22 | 6.43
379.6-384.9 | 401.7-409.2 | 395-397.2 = 0.23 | 7.12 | 11.1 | 9.49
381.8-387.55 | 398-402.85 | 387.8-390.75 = 0.23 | 8.1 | 11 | 8.95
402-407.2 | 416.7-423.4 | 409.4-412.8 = 0.29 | 11.4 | 11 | 11.2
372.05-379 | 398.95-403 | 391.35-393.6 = 0.10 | 6.67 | 11.3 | 9.79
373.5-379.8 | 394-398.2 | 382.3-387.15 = -0.11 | 6.49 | 8.2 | 7.2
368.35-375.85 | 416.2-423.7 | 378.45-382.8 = -0.14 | 5.75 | 11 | 6.68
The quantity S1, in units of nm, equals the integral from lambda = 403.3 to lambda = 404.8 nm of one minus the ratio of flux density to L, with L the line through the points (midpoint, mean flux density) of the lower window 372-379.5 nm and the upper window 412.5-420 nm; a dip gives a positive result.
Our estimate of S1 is -0.32 nm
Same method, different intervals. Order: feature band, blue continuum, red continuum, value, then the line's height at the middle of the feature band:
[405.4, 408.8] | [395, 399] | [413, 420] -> -0.431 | 9.6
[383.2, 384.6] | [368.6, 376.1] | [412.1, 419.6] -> 0.236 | 7.18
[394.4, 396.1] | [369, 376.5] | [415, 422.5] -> -0.234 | 8.4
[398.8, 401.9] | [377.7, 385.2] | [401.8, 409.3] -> -0.327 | 10.3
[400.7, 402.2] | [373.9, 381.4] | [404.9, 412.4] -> -0.398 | 9.05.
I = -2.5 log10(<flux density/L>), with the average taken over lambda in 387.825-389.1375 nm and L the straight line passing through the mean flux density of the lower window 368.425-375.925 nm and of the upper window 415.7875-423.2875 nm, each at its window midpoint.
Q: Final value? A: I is 0.19 mag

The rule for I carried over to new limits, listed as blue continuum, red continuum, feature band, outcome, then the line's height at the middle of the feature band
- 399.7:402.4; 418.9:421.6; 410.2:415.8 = 0.11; 11.2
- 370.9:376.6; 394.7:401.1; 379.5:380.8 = 0.06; 7.02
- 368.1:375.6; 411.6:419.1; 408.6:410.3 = 0.23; 10.2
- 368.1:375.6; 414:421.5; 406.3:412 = 0.08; 10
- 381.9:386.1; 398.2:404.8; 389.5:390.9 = 0.02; 8.83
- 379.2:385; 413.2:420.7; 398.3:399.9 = -0.19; 8.97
